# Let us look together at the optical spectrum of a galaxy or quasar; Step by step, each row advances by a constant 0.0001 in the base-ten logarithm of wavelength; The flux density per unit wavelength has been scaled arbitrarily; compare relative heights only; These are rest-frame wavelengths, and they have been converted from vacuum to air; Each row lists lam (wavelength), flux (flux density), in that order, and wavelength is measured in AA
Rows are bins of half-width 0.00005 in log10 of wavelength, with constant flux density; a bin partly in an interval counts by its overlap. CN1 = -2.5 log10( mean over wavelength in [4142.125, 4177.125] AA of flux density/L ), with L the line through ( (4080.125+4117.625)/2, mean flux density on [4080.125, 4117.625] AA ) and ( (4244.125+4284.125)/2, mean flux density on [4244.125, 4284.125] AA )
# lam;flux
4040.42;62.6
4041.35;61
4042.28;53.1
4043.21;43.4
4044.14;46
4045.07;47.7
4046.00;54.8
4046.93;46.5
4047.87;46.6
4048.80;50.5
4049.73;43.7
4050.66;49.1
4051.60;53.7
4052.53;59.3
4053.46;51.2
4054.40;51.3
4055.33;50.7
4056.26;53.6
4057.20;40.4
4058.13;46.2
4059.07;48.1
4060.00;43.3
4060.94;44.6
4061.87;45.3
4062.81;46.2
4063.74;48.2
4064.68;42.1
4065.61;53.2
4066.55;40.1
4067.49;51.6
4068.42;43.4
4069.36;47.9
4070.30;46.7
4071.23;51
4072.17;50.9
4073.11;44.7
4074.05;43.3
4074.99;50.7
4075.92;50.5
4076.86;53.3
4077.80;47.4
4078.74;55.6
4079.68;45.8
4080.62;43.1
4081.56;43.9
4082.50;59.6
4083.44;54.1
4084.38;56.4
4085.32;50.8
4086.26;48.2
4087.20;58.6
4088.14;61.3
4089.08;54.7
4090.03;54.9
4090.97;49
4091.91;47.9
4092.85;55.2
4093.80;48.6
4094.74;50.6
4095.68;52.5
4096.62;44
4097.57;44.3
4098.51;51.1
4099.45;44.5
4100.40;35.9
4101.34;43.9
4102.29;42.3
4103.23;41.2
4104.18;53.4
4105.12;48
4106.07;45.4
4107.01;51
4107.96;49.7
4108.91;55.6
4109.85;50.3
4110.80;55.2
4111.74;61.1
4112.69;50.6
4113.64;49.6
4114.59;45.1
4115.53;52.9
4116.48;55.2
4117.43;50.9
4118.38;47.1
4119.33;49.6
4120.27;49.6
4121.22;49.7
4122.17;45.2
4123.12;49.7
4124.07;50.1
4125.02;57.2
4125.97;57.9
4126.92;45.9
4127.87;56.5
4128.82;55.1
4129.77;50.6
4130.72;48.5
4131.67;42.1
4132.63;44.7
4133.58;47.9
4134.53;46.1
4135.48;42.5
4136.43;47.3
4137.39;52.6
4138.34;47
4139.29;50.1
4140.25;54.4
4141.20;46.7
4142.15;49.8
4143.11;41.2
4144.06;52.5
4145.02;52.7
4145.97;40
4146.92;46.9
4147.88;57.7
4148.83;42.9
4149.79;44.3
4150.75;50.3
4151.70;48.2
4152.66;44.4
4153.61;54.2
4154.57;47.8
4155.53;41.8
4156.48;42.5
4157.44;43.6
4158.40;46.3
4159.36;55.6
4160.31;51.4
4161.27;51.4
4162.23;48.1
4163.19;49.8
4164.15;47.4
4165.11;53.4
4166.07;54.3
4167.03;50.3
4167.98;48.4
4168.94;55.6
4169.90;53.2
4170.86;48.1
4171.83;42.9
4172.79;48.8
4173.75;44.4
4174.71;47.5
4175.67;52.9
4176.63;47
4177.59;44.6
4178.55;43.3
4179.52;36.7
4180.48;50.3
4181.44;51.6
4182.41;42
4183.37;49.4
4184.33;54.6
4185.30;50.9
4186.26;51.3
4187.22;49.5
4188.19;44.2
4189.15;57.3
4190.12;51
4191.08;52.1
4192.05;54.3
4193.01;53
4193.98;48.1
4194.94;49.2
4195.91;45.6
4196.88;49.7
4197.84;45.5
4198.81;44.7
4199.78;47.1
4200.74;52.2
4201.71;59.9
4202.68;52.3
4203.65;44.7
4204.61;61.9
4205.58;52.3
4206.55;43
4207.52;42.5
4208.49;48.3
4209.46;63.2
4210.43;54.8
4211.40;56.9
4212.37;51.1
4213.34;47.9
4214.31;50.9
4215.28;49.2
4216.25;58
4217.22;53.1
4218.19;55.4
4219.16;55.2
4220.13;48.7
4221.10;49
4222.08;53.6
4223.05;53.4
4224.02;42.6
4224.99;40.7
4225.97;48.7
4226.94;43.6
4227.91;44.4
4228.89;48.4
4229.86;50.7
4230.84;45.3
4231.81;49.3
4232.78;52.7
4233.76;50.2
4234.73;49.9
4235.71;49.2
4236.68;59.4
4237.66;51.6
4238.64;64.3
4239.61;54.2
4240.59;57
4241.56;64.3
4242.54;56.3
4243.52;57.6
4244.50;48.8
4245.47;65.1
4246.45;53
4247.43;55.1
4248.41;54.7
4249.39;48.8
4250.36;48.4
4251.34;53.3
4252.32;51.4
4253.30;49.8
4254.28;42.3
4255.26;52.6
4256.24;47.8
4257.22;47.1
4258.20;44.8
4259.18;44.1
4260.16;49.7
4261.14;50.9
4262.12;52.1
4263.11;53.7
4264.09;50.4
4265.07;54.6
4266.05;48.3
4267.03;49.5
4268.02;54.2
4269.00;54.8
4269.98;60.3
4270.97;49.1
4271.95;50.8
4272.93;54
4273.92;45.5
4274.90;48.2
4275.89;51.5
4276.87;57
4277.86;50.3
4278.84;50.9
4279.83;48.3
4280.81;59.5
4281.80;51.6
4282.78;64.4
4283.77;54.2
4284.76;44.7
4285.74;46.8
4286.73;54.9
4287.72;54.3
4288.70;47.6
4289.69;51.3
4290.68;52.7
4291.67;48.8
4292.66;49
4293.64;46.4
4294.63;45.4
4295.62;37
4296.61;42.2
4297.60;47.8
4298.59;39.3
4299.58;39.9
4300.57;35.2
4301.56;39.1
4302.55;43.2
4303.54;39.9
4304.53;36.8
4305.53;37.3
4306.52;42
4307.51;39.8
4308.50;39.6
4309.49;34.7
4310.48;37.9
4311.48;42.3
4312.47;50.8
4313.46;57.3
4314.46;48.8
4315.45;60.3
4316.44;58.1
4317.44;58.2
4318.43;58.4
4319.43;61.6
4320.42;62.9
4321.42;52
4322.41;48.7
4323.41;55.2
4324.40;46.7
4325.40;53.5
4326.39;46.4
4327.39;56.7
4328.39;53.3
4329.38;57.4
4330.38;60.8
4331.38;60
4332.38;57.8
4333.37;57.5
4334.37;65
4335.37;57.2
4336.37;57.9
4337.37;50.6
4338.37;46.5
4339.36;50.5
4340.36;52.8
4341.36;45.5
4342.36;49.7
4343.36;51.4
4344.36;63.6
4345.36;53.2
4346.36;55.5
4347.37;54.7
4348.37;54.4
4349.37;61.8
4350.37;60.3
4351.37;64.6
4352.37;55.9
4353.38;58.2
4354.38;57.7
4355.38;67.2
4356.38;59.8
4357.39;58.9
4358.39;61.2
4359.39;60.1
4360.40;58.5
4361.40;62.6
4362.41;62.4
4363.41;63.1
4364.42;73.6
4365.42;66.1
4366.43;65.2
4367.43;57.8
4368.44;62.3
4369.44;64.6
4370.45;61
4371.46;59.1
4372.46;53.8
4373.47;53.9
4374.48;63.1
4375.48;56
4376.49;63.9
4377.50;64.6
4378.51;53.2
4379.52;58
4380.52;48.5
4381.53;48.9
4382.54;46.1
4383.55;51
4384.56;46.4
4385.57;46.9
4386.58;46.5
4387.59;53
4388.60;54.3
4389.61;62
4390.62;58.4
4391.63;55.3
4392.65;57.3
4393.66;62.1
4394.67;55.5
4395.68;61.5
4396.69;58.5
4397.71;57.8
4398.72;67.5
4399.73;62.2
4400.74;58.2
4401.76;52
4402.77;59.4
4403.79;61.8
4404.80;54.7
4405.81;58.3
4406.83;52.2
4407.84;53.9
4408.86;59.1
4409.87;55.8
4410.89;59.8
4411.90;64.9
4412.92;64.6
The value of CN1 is 0.05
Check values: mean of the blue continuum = 50.3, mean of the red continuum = 51.7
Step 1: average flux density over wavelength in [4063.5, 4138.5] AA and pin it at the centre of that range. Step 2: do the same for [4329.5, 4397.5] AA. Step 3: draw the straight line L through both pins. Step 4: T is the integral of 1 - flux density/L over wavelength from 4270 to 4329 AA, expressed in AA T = 7.0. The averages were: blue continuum 49.5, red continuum 57.4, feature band 48.9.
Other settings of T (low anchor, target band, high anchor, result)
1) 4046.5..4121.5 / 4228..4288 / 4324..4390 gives 2.2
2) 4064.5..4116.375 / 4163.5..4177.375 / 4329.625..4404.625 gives 0.6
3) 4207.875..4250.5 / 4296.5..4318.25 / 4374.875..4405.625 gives 3.9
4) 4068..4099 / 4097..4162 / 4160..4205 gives 1.6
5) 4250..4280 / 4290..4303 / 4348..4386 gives 2.3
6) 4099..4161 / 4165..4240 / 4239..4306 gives -1.3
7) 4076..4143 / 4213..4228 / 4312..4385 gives 1.0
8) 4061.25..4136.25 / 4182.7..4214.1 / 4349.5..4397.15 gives 1.1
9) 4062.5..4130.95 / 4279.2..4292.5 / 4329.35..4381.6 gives 0.9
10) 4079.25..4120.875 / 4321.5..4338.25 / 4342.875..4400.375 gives 0.6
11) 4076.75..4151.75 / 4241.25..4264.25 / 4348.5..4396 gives 1.1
